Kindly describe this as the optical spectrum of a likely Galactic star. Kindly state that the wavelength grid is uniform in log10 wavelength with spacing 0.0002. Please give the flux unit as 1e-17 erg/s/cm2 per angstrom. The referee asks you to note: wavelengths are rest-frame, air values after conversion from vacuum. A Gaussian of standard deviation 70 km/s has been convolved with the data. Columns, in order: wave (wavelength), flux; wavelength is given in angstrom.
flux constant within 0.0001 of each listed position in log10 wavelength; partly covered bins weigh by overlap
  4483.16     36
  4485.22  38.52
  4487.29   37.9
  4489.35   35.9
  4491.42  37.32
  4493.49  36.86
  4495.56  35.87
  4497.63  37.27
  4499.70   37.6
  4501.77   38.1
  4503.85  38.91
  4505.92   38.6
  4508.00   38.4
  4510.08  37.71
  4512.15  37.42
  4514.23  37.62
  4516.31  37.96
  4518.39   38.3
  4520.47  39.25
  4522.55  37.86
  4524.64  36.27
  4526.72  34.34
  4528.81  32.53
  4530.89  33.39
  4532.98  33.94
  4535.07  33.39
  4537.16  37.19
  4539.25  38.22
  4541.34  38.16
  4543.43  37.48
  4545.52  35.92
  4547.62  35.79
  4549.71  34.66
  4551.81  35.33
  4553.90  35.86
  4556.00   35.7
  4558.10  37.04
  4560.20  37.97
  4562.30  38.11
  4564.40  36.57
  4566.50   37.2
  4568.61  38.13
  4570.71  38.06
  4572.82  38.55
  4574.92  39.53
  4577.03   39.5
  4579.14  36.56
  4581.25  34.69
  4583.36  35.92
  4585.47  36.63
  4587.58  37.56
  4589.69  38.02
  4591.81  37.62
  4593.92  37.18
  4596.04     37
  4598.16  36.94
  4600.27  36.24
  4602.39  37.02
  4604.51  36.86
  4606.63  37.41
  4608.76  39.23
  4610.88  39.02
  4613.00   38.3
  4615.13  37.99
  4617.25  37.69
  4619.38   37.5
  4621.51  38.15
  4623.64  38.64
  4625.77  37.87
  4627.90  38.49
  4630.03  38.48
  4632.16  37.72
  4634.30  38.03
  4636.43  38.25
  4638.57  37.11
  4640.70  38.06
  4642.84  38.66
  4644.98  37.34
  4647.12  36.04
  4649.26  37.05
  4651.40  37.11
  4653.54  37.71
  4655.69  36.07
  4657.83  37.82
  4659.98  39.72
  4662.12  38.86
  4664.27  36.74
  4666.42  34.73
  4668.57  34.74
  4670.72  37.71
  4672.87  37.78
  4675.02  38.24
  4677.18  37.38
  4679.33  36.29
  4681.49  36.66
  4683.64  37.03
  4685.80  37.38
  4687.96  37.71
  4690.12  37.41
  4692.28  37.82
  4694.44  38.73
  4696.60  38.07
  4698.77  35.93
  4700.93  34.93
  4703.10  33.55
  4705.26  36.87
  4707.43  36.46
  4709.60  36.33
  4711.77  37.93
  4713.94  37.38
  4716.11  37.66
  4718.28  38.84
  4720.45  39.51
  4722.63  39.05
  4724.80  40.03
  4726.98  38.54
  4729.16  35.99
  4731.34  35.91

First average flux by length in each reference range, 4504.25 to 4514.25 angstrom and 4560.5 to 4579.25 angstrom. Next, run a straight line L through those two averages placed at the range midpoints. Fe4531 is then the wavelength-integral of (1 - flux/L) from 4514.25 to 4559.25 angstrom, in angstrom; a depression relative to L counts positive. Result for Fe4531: 2.3 angstrom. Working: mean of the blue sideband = 38.1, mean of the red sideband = 38.1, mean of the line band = 36.2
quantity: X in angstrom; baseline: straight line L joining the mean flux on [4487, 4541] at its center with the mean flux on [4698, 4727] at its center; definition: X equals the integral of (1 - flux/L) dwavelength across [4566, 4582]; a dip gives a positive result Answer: -0.4 angstrom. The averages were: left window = 36.9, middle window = 37.8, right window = 37.3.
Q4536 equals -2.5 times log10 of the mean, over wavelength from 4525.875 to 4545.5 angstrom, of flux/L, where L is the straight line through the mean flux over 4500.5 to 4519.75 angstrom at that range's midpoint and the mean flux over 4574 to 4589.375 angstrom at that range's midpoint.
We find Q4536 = 0.07 mag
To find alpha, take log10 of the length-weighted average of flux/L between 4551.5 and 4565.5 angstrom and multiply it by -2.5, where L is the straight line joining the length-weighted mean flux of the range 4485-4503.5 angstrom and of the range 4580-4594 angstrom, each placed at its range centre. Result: 0.01 mag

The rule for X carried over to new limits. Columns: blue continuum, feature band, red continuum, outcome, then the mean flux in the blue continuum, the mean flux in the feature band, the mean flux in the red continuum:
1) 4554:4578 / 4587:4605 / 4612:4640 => 0.35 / 37.8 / 37.2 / 38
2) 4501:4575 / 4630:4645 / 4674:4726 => -0.31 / 36.9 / 38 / 37.4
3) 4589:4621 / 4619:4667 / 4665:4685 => -0.72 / 37.6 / 37.7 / 36.7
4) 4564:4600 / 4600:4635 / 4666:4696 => -0.60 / 37.4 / 37.9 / 37.2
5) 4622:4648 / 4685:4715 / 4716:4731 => 1.10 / 37.9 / 36.9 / 38.4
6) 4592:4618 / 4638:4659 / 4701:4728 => 0.15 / 37.6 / 37.3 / 37.6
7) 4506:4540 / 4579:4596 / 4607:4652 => 0.26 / 36.5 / 36.8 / 37.9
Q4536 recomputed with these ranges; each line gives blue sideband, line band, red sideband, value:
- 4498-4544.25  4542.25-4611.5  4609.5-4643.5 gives 0.01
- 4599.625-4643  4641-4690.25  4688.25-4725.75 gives 0.01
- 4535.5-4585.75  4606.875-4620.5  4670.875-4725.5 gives -0.03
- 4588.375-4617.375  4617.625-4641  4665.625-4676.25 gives -0.02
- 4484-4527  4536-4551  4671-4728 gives 0.02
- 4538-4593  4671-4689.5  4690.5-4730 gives 0.00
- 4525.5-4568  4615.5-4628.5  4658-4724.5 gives -0.04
